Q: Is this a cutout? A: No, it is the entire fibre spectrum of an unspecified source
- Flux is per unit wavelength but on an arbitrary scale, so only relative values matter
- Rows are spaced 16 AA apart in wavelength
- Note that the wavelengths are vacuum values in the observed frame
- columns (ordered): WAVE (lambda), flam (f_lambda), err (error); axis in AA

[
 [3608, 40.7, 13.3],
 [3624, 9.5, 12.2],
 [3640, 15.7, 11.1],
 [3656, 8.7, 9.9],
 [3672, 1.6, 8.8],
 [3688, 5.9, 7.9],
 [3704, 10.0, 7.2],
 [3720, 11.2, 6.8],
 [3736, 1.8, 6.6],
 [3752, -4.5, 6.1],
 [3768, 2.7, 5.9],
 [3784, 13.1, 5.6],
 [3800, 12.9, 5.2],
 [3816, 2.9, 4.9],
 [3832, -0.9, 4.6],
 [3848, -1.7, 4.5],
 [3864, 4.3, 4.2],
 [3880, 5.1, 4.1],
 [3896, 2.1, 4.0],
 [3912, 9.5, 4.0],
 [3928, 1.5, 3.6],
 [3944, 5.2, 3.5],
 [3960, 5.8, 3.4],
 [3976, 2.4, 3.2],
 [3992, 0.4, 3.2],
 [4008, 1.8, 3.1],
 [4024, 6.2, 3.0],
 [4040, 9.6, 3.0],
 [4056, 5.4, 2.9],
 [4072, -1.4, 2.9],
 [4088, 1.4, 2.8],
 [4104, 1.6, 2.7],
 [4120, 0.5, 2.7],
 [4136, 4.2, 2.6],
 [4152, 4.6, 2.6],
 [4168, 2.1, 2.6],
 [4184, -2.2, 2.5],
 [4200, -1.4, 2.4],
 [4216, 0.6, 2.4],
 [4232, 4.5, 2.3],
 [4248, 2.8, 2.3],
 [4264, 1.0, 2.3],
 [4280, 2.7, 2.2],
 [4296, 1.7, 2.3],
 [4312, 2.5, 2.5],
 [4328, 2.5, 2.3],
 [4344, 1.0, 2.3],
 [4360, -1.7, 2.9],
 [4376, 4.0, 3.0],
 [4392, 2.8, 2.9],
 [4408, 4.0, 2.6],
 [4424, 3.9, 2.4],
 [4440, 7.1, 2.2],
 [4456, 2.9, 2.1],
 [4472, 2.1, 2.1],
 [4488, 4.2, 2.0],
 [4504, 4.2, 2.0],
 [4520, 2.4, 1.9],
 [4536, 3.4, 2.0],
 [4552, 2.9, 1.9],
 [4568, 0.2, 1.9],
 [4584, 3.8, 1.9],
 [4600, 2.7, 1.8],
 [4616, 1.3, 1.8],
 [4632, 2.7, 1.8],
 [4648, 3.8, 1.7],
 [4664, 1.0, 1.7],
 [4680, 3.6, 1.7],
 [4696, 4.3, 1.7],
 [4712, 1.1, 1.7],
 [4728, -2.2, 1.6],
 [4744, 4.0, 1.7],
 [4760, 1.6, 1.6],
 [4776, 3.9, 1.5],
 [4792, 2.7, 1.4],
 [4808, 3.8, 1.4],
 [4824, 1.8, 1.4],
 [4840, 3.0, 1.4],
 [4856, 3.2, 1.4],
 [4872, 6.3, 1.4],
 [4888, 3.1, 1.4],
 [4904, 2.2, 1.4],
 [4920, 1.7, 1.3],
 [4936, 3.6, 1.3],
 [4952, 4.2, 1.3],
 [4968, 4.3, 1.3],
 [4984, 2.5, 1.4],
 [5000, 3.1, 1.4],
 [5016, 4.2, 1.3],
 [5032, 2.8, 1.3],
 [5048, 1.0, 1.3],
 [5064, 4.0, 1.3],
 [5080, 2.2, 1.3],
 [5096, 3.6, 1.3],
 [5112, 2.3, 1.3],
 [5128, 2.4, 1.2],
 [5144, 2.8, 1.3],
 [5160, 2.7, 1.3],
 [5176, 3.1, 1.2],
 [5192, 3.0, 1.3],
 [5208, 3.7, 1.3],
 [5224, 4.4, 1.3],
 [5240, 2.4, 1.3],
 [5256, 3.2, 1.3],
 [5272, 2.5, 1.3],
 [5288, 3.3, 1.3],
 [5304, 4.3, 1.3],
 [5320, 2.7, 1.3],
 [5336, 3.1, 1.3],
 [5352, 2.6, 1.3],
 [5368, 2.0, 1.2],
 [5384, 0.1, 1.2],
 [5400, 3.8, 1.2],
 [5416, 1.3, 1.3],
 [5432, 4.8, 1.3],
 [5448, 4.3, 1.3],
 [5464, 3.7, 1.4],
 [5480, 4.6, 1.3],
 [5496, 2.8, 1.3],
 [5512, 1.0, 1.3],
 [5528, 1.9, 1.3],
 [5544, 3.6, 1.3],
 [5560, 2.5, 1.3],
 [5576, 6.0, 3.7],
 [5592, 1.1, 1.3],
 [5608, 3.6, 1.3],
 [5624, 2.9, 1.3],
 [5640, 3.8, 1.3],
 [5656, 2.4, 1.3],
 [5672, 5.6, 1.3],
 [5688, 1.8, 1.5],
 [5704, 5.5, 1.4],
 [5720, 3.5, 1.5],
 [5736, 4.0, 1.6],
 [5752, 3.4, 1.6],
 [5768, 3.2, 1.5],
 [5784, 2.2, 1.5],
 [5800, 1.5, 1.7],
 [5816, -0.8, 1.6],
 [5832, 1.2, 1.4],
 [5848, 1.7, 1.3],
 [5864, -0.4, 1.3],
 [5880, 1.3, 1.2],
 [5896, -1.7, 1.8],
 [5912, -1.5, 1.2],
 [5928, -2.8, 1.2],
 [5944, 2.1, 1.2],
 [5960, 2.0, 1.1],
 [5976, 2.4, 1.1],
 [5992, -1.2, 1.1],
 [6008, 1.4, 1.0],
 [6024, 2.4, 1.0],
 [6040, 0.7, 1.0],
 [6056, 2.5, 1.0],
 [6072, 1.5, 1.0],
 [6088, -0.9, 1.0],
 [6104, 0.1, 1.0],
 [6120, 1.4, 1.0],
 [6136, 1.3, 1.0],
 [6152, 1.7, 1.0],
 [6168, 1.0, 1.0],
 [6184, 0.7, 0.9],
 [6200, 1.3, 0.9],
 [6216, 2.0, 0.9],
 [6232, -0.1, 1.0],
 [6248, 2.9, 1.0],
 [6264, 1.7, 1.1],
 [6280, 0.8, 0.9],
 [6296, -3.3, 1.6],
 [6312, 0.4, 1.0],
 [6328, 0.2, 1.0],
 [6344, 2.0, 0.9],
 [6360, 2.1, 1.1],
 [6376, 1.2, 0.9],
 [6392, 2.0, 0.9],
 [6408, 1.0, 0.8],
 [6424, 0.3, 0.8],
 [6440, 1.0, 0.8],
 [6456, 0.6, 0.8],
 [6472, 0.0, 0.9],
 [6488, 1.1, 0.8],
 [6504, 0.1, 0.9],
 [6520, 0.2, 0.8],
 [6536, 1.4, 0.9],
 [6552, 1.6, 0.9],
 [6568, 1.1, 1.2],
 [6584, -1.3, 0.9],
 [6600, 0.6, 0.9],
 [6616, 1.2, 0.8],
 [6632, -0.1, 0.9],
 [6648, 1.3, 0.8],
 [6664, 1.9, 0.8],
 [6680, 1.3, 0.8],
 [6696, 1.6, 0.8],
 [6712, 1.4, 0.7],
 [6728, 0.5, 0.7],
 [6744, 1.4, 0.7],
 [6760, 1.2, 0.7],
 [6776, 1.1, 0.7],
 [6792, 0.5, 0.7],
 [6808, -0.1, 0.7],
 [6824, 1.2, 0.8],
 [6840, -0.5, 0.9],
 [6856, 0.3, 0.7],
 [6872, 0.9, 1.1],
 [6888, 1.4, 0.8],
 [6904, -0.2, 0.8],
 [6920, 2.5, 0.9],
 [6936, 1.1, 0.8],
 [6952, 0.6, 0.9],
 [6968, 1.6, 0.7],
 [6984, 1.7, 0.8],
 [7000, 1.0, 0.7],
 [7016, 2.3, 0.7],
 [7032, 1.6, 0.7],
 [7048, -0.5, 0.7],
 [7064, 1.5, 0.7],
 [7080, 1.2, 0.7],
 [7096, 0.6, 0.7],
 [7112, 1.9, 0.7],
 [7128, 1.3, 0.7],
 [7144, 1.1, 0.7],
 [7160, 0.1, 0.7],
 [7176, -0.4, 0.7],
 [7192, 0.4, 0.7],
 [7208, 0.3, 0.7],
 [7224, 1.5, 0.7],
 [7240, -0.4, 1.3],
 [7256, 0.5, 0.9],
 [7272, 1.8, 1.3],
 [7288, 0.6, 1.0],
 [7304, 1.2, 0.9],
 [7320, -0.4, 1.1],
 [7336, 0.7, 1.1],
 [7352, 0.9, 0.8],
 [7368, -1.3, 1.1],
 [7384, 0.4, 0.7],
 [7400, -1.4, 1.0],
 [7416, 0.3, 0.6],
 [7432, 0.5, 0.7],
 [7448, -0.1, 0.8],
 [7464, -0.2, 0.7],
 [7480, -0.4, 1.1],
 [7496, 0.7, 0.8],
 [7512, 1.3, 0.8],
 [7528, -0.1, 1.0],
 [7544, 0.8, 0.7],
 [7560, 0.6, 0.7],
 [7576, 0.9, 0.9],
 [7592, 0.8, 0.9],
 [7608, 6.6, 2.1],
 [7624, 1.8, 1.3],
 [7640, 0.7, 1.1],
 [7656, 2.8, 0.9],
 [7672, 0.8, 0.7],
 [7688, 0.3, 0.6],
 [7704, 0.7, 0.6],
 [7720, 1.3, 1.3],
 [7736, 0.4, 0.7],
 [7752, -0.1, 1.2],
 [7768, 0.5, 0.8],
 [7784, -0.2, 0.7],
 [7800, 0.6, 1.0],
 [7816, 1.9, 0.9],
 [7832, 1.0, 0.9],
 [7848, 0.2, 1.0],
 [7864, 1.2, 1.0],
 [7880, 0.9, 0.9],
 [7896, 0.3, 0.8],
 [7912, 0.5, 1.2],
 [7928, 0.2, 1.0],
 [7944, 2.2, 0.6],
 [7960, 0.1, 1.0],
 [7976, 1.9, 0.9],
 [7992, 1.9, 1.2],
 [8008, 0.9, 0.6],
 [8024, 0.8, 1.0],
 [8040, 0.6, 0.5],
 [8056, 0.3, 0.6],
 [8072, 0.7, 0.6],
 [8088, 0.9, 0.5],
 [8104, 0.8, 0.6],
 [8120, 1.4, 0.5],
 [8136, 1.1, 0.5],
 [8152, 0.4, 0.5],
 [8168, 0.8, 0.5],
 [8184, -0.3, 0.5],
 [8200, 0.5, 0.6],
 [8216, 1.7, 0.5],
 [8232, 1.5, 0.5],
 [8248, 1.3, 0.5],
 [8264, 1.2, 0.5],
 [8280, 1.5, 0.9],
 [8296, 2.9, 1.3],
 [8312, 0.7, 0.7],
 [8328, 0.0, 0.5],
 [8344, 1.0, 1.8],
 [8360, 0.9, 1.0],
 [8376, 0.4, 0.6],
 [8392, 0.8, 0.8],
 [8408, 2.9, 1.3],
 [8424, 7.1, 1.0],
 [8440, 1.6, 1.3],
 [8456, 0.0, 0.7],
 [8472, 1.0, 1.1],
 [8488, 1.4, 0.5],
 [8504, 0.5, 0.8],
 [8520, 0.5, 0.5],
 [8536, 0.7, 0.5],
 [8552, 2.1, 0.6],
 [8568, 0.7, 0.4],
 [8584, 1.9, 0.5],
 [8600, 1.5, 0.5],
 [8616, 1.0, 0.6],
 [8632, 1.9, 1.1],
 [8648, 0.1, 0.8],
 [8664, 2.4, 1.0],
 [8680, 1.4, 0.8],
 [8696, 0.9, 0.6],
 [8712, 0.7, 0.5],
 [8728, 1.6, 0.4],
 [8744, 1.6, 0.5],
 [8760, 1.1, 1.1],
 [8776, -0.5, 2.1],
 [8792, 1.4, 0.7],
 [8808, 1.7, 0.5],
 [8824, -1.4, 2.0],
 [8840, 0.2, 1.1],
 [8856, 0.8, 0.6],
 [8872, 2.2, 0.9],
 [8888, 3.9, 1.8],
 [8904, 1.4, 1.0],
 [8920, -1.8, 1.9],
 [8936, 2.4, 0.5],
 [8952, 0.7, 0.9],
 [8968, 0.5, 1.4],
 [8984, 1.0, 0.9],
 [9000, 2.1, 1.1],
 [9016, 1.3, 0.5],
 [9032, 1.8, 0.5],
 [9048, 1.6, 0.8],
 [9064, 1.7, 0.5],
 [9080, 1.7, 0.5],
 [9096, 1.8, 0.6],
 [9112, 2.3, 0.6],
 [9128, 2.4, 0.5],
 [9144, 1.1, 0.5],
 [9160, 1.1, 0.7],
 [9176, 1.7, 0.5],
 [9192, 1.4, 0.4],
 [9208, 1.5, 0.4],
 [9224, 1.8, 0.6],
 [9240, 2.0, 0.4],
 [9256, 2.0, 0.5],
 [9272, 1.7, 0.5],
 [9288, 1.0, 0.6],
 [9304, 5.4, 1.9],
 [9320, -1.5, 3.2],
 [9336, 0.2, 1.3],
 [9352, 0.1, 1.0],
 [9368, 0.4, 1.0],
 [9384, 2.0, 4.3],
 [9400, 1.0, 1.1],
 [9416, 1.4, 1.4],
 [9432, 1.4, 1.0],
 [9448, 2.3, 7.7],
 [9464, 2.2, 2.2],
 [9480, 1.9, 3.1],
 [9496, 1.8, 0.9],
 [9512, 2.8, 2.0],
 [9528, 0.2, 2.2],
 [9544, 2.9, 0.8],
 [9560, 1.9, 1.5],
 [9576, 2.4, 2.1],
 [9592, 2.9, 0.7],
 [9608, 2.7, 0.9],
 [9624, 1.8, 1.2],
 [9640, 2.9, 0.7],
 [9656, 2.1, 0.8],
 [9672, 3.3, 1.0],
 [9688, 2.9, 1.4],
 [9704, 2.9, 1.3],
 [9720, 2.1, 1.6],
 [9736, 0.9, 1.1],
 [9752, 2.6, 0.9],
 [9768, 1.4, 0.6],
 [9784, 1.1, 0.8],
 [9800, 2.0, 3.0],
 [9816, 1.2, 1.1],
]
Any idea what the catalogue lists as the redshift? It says 1.26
